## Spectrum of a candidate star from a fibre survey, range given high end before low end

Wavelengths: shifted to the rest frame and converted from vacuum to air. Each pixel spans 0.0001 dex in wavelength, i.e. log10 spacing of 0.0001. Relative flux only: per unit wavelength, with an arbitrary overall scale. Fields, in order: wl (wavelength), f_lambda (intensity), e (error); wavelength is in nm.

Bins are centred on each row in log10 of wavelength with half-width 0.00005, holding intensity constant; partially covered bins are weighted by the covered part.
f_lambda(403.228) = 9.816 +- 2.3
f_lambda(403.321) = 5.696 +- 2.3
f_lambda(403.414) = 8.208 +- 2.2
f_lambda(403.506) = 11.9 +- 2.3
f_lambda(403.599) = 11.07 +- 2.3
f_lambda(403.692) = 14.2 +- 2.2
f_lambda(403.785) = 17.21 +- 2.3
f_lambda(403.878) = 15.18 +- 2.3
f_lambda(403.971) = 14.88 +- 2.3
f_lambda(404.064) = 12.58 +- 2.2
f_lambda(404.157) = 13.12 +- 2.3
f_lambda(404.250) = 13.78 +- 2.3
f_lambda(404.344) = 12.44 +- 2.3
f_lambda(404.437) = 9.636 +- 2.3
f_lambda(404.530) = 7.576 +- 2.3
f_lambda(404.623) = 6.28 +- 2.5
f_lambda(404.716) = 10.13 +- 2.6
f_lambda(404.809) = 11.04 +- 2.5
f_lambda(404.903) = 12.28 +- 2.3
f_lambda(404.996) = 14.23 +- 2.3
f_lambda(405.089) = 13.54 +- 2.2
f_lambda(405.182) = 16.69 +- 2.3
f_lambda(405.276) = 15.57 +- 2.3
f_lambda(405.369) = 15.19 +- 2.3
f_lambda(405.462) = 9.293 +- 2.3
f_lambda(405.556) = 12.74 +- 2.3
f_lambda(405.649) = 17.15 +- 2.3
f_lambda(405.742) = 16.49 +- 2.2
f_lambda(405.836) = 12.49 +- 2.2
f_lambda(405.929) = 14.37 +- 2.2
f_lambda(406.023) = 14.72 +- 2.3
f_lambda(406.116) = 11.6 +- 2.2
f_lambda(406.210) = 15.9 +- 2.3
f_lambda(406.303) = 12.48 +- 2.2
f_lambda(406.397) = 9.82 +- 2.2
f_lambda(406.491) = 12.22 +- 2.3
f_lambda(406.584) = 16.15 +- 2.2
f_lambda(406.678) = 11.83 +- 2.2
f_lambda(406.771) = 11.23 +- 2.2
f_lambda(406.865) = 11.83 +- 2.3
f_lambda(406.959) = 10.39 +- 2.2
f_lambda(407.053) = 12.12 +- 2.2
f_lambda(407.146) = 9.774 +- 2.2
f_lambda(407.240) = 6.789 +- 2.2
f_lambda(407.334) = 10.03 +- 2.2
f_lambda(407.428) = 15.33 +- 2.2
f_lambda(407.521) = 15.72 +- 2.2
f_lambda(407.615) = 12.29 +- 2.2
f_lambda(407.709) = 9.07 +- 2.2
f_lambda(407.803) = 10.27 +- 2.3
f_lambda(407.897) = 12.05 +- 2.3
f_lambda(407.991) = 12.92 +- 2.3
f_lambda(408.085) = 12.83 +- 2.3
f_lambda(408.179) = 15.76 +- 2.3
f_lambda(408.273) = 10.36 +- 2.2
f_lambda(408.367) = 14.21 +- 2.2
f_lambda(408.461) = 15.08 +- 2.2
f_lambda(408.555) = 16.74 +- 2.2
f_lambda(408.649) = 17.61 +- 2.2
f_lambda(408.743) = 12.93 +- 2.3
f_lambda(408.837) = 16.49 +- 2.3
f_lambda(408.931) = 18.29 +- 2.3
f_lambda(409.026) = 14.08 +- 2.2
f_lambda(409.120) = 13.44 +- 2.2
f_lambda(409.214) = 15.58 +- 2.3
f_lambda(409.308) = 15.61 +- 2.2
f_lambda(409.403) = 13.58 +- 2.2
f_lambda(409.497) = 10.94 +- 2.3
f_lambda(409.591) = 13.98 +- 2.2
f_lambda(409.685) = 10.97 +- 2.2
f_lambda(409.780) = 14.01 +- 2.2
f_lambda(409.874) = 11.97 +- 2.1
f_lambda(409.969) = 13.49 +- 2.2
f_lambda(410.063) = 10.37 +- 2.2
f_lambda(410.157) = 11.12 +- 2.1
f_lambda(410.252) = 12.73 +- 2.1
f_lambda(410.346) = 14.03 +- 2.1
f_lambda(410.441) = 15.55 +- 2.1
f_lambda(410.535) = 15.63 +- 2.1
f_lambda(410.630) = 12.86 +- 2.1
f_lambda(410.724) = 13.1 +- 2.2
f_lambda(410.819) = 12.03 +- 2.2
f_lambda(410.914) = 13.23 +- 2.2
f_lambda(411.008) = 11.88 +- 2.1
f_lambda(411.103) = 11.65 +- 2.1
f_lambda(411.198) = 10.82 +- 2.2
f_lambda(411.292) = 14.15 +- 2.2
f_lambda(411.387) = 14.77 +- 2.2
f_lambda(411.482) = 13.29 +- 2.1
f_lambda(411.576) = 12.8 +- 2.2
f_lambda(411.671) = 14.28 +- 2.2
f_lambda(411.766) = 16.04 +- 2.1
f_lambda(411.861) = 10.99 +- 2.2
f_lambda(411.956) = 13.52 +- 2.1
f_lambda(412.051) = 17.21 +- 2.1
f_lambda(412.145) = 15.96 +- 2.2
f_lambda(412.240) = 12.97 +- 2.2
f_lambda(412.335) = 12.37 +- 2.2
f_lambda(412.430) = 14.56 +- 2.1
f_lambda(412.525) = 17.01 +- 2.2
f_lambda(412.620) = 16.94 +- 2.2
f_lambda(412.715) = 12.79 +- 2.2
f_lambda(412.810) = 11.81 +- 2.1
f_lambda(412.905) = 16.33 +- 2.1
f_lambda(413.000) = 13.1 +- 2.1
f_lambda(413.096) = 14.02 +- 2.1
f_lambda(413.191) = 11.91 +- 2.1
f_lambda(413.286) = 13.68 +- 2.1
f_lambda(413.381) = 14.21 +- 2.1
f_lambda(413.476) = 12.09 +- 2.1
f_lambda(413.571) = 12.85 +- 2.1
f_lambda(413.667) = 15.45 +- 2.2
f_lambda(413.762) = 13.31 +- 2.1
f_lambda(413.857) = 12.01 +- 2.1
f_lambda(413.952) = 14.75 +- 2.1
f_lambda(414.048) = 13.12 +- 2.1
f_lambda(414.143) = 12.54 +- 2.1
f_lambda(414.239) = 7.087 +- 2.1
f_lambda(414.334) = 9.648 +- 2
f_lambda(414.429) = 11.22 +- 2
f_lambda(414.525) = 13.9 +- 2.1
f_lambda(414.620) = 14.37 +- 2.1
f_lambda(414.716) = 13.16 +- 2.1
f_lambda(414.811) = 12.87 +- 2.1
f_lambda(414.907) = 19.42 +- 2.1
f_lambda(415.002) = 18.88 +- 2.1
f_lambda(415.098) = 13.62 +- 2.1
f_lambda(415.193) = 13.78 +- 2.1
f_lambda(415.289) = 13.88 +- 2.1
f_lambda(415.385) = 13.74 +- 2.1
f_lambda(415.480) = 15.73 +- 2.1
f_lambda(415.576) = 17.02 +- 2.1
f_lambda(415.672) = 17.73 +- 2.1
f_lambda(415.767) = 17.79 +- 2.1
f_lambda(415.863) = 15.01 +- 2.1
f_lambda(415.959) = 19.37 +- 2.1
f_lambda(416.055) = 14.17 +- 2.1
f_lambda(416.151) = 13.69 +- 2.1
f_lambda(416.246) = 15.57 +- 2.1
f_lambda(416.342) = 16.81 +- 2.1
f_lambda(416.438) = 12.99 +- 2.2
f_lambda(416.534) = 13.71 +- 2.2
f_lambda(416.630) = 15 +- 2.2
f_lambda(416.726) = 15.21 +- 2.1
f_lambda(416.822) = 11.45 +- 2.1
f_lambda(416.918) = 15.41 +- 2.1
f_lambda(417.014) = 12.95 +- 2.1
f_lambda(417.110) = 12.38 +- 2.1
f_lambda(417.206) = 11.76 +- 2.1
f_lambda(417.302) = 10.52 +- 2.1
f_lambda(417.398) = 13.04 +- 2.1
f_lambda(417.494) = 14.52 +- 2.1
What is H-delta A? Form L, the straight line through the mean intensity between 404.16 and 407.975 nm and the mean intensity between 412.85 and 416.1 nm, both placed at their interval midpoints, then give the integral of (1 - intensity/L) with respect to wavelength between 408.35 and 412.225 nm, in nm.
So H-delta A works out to -0.17 nm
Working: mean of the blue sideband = 12.3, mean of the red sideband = 14.2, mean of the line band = 13.8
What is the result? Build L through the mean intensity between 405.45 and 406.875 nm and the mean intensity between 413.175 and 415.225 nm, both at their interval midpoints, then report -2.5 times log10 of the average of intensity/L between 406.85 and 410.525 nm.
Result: 0.01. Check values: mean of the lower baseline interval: 13.3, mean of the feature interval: 13.1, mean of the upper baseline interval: 13.4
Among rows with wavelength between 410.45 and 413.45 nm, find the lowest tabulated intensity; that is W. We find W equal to 10.82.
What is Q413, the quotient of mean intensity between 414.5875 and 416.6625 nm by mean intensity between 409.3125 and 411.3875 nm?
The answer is 1.20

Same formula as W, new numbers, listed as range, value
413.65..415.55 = 7.087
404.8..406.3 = 9.293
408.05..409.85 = 10.36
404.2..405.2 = 6.28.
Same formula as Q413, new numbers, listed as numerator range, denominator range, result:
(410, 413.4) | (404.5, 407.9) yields 1.10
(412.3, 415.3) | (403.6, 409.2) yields 1.05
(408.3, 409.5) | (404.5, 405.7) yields 1.20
